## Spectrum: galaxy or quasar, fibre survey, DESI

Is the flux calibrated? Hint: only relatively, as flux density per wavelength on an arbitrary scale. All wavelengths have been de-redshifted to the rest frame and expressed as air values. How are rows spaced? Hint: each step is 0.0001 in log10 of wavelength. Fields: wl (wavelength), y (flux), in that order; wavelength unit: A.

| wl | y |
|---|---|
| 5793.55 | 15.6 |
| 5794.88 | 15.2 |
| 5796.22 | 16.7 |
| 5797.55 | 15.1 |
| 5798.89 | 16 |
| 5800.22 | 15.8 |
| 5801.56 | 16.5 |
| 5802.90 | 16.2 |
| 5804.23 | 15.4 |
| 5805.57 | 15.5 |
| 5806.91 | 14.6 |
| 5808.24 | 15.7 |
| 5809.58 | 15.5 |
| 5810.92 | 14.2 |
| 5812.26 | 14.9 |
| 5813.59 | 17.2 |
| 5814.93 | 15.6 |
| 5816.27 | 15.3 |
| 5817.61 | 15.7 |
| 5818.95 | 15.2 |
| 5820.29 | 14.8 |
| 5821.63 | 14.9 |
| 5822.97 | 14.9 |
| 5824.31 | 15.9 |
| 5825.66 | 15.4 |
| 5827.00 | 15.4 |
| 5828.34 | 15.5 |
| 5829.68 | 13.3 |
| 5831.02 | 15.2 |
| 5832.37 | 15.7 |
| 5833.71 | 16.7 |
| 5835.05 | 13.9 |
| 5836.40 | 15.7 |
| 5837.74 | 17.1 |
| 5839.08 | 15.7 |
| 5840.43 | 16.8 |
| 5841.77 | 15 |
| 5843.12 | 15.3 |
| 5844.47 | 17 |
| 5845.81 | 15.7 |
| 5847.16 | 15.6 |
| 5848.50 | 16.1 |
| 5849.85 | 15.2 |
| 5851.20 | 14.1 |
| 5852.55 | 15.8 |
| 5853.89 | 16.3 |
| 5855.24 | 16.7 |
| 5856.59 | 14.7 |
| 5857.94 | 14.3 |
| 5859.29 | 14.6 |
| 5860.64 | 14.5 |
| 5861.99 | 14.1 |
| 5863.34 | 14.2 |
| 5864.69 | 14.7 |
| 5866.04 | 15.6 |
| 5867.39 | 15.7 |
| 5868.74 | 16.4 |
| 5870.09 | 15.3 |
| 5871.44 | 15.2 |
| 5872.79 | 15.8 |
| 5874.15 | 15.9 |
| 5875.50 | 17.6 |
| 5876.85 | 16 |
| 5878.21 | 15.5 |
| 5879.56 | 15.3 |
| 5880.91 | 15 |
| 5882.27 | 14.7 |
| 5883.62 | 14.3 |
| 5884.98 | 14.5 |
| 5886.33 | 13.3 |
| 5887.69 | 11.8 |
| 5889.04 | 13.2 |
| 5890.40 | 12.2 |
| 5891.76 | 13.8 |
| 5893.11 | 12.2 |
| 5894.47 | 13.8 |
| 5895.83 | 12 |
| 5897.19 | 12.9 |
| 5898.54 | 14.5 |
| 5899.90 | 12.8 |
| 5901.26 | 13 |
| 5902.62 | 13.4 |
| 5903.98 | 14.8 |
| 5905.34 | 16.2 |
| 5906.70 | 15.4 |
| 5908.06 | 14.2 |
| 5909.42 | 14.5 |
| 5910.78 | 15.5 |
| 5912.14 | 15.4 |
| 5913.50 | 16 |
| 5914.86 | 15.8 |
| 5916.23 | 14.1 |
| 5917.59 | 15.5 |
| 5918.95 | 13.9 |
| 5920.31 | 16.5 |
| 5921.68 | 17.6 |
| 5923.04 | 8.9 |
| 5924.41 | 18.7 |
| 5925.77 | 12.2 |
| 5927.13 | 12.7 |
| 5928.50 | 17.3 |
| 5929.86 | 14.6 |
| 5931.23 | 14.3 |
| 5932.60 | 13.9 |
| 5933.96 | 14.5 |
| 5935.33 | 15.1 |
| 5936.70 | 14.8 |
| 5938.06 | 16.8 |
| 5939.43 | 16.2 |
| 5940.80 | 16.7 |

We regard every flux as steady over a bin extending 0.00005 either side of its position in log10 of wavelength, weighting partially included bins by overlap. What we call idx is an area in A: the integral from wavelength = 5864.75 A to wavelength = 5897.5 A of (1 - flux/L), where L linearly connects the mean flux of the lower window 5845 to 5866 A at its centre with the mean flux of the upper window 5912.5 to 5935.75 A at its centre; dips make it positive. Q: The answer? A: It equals 1.1 A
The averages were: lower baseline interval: 15.1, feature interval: 14.5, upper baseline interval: 14.8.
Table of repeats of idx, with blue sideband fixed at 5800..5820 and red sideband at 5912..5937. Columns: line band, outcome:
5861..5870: 0.0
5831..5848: -0.5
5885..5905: 2.4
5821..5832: 0.2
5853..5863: 0.1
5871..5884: -0.4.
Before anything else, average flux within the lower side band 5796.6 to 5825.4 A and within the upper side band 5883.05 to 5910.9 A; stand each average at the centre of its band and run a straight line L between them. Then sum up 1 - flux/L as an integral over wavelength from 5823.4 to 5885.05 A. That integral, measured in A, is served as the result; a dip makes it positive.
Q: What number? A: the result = -3.6 A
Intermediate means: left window 15.5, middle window 15.4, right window 13.7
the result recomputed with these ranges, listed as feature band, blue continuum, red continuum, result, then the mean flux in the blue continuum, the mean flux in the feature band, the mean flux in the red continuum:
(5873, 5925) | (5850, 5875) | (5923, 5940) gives 1.8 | 15.2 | 14.5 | 14.8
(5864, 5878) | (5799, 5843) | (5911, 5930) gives -0.5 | 15.5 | 15.8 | 15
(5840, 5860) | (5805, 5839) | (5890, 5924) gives -0.7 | 15.4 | 15.5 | 14.2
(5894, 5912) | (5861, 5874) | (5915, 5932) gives 0.9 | 15.2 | 14.1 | 14.7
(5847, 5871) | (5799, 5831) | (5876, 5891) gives -1.0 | 15.4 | 15.2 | 14.2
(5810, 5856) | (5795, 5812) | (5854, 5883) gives -0.2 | 15.6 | 15.5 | 15.3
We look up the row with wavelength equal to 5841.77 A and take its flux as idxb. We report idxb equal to 15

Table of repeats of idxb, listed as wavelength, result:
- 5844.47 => 17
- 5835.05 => 13.9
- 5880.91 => 15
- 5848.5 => 16.1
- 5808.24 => 15.7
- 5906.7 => 15.4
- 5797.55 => 15.1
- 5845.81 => 15.7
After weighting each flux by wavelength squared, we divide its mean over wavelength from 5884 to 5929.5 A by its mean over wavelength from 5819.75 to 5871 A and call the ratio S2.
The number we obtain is 0.94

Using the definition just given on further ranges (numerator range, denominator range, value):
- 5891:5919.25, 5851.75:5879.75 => 0.94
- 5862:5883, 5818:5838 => 1.03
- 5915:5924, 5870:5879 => 0.93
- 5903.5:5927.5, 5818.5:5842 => 1.00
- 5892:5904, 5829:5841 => 0.87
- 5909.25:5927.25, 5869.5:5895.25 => 1.04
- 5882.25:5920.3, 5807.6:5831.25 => 0.95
